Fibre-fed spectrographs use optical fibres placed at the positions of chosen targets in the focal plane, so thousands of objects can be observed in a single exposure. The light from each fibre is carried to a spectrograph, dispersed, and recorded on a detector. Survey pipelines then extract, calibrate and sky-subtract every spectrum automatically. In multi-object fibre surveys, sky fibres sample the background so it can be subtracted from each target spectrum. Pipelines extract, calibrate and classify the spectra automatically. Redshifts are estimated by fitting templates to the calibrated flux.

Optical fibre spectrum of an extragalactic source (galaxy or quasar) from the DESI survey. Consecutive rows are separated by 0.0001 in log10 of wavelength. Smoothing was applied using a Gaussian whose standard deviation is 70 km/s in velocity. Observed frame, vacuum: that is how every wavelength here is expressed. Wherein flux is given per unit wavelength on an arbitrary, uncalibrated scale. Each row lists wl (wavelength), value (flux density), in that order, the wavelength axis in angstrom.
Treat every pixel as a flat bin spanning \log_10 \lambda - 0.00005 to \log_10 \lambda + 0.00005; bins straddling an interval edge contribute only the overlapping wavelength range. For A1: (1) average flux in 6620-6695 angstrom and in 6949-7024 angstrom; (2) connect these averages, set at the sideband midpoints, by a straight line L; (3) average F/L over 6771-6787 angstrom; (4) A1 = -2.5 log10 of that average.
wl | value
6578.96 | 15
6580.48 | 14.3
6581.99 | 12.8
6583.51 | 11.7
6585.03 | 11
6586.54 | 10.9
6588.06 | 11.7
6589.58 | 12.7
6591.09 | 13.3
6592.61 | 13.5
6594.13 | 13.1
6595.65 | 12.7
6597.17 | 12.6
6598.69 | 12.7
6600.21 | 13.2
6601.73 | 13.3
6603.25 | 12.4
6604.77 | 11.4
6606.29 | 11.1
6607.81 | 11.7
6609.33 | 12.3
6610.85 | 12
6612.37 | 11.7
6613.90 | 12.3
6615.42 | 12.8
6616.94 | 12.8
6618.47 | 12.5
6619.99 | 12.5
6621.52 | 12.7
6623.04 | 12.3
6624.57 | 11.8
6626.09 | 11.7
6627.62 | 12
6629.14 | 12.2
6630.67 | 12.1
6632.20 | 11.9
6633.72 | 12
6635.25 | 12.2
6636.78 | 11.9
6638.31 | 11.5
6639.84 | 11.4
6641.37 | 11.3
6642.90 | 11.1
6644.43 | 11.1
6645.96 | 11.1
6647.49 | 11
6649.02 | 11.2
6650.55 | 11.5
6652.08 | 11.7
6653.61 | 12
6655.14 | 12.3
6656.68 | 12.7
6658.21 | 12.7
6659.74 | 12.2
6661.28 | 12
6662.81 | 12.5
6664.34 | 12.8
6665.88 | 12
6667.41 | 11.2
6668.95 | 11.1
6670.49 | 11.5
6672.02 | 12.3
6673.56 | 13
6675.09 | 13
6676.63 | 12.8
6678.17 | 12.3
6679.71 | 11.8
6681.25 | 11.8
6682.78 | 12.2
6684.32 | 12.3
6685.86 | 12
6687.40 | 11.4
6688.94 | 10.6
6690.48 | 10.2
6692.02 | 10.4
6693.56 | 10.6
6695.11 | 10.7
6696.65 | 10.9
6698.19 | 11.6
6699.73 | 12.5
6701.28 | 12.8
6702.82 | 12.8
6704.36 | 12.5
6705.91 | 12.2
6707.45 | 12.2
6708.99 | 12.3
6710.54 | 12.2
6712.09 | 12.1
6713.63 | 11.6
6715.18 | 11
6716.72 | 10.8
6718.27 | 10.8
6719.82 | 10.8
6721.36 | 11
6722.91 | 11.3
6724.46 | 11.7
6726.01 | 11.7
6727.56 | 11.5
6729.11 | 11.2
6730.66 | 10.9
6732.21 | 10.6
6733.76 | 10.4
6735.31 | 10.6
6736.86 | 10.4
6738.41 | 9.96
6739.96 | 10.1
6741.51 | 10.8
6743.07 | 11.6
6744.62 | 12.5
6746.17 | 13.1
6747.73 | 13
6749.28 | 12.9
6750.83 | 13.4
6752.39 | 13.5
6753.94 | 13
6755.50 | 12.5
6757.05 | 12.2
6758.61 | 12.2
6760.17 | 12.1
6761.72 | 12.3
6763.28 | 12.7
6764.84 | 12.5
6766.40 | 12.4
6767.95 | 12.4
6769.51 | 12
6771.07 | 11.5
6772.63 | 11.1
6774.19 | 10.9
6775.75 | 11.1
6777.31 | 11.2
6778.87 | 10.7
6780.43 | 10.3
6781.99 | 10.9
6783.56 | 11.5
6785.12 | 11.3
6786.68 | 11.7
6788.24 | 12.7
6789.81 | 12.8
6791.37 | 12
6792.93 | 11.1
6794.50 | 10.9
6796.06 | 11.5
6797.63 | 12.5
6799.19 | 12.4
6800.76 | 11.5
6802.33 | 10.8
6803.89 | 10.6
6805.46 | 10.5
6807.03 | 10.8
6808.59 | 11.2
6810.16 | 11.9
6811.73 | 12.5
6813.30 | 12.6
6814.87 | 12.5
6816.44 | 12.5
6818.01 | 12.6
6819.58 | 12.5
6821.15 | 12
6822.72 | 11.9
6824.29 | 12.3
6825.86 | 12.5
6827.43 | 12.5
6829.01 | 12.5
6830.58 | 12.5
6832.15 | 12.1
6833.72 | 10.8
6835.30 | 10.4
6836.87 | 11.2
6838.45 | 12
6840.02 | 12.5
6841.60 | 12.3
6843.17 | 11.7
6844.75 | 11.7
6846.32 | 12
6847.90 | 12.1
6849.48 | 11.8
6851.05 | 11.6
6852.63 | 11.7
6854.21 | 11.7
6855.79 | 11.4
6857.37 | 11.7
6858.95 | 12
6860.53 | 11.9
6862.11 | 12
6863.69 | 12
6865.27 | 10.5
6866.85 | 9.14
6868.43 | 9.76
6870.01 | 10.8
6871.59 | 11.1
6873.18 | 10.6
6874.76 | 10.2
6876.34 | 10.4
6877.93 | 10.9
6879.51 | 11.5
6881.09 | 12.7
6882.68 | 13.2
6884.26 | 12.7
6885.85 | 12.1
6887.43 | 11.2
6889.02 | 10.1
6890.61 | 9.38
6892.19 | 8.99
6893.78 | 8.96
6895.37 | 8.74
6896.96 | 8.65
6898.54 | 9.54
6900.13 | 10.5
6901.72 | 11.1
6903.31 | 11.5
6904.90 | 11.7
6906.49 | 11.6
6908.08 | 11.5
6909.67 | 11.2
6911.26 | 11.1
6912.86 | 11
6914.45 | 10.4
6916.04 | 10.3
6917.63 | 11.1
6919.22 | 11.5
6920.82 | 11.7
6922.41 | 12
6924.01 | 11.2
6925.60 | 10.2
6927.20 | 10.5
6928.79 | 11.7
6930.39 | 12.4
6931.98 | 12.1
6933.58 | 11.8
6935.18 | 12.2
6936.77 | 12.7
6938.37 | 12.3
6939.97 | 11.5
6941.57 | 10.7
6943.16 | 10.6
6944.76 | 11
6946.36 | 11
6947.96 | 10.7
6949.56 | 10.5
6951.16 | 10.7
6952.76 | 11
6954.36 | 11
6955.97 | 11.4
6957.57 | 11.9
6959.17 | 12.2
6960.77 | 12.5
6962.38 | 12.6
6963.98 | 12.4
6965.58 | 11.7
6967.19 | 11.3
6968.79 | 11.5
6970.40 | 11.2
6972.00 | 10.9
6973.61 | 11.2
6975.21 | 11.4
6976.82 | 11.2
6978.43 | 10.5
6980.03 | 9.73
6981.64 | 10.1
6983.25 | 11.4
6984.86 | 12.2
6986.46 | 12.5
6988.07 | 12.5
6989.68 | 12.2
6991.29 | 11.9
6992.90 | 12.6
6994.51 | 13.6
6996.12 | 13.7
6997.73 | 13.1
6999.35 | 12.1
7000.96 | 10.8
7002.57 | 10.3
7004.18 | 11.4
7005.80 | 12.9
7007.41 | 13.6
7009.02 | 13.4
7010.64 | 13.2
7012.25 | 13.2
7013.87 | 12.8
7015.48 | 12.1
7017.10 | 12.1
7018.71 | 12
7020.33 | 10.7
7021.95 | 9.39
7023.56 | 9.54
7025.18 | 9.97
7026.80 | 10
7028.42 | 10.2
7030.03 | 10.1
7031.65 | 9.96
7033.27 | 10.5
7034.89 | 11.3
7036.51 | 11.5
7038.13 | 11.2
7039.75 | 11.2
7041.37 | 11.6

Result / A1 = 0.07 mag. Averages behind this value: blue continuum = 11.8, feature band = 11.1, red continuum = 11.8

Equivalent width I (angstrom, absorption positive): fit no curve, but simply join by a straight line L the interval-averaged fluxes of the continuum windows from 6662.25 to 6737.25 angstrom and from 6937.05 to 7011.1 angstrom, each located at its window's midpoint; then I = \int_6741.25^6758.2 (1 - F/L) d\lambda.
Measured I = -1.5 angstrom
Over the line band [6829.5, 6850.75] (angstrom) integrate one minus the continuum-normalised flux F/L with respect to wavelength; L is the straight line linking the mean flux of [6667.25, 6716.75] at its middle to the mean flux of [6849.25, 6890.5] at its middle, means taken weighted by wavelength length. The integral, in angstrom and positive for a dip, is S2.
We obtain -0.8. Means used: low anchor 11.8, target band 11.8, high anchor 11.3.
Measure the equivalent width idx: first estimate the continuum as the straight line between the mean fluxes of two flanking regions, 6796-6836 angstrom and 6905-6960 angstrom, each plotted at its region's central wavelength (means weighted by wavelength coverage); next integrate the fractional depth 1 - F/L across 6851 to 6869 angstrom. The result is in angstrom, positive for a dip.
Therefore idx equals 0.6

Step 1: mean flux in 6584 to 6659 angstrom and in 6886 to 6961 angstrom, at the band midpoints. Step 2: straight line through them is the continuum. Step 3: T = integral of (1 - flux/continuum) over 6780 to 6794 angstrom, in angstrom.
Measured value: -0.1 angstrom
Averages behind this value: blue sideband 12.1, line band 11.6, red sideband 11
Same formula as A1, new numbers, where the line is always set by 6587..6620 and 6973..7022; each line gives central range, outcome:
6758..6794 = 0.05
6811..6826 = -0.02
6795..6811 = 0.08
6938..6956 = 0.10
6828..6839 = 0.05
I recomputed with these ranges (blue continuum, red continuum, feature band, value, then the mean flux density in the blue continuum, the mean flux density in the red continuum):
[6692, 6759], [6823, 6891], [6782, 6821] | -0.6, 11.7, 11.5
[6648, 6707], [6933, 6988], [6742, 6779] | -1.4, 11.9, 11.4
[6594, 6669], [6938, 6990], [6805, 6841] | -1.0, 12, 11.4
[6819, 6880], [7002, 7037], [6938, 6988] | 0.5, 11.5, 11.4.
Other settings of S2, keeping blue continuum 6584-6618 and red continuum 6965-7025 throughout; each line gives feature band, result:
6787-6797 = 0.18 angstrom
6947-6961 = 0.65 angstrom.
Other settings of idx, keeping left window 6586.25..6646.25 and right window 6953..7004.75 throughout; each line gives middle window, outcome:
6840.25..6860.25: 0.07 angstrom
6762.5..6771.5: -0.23 angstrom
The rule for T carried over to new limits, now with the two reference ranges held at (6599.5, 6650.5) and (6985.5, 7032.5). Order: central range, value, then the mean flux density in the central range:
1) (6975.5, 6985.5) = 0.8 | 10.9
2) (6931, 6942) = -0.1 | 11.9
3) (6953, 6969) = 0.0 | 11.8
